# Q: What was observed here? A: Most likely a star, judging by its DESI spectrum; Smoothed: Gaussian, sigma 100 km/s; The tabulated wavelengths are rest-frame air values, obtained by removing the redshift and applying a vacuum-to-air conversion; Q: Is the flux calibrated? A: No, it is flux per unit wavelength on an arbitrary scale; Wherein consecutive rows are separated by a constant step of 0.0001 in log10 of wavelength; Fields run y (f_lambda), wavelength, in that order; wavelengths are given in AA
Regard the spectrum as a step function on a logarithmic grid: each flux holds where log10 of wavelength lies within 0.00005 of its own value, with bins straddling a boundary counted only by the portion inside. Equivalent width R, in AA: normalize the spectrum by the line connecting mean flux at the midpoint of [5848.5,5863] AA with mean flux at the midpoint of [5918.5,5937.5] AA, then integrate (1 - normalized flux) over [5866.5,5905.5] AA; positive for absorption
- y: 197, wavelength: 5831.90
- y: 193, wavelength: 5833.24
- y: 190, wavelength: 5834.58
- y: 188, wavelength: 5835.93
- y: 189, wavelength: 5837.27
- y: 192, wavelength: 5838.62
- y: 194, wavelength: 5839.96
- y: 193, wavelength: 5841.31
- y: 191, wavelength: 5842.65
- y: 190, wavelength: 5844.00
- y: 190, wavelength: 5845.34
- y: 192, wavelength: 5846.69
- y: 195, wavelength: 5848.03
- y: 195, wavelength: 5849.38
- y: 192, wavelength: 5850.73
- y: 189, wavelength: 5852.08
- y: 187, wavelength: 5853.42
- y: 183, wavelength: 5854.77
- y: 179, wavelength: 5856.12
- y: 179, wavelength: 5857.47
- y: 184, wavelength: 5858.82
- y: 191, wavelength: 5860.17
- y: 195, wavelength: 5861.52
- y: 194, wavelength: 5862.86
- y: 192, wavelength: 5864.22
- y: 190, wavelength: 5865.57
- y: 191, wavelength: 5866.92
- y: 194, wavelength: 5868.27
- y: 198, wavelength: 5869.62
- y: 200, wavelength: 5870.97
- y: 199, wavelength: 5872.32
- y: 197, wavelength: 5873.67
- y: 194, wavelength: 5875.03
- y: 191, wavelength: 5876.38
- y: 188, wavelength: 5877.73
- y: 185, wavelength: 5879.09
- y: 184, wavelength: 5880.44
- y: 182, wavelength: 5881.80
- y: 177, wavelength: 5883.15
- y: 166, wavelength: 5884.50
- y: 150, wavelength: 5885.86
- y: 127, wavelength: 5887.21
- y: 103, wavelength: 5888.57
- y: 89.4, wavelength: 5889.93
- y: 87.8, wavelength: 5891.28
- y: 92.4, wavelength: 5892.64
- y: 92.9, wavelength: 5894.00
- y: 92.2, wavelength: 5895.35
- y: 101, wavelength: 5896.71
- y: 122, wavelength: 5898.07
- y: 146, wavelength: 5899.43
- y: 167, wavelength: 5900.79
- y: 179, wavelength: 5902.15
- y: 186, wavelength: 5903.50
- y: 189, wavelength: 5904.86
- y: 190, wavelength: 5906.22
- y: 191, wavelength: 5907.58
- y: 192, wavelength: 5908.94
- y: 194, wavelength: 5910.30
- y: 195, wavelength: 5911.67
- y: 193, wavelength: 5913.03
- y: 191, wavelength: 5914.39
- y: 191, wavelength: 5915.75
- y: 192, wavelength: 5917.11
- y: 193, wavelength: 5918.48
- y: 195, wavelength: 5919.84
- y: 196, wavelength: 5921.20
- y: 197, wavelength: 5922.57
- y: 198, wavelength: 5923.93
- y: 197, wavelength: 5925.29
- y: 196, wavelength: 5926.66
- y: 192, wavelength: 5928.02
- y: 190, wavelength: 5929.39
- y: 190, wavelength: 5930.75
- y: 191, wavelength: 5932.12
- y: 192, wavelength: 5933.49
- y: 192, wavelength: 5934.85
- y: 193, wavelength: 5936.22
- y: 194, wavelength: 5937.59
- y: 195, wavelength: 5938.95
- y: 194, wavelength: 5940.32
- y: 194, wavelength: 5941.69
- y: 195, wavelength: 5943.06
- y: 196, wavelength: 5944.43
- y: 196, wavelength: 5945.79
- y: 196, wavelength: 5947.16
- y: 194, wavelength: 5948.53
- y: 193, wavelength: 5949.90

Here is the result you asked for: 6.7 AA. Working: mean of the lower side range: 188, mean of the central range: 157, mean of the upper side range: 194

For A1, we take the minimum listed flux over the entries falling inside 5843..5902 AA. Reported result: 87.8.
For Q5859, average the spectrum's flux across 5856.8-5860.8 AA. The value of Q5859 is 185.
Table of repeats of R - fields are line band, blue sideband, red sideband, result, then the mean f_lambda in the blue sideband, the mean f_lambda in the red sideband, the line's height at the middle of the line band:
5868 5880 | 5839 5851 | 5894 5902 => -2.9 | 192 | 126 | 156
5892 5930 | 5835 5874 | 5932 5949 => 3.9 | 191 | 194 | 193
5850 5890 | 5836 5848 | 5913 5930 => 2.5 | 192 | 194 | 192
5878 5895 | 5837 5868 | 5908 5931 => 4.9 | 190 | 194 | 192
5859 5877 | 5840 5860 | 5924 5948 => -0.4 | 189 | 194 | 190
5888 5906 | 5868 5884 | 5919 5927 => 6.0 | 190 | 197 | 193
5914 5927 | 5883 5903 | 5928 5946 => -2.1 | 125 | 193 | 168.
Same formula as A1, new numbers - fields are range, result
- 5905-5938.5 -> 190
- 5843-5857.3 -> 179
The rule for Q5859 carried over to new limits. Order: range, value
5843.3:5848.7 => 192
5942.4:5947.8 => 196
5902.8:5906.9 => 189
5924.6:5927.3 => 196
